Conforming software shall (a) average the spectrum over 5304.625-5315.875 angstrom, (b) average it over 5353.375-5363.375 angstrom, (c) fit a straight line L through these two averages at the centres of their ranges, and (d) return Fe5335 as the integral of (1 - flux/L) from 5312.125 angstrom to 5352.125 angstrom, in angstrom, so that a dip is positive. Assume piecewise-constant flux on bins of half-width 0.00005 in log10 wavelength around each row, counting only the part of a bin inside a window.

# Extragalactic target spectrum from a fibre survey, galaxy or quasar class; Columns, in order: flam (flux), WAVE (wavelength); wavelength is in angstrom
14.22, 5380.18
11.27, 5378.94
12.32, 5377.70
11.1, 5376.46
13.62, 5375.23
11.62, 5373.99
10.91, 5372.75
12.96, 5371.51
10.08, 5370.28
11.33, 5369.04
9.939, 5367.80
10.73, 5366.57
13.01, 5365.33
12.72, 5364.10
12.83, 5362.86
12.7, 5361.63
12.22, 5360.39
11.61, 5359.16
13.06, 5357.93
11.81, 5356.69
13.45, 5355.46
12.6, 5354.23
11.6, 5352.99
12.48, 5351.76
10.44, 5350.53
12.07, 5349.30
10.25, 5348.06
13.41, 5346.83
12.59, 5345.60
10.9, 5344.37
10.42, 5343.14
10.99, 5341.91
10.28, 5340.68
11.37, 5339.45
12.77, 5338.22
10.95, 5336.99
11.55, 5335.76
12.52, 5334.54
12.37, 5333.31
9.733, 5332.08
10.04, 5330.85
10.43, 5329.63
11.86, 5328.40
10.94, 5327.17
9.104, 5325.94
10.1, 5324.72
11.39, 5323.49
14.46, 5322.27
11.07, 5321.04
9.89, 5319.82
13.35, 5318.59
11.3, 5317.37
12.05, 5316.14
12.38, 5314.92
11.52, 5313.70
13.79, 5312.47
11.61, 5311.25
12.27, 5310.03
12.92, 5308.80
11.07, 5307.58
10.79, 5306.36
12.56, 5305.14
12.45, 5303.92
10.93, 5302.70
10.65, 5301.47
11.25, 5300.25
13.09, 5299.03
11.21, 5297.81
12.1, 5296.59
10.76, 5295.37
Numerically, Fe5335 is 2.7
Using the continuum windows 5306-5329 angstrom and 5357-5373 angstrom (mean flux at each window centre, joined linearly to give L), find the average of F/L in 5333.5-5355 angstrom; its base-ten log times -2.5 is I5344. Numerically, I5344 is 0.02 mag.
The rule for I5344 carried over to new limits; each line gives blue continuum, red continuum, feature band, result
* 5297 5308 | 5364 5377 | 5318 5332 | 0.05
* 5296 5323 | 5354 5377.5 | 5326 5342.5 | 0.08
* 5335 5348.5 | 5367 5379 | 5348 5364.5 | -0.06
